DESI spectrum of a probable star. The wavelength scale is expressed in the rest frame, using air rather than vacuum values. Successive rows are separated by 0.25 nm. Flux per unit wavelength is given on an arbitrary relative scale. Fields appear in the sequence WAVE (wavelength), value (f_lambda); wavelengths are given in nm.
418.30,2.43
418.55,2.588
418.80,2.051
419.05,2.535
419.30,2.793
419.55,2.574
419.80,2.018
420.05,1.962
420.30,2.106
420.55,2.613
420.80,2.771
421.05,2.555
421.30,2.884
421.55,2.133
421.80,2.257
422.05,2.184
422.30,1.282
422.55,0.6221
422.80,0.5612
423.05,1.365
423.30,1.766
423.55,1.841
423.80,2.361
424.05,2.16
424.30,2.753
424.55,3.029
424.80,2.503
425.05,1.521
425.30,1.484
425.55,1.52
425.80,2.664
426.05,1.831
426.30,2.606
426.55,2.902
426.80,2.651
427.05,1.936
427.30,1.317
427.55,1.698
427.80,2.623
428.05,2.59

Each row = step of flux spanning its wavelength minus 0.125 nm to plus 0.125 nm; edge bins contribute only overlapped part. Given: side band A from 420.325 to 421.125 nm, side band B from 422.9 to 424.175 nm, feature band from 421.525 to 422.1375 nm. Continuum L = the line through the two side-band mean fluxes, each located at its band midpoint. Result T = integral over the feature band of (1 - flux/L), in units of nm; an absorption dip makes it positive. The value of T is 0.03 nm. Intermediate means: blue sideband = 2.58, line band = 2.2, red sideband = 1.87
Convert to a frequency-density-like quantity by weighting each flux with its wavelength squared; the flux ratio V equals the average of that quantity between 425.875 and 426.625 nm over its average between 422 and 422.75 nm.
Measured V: 2.1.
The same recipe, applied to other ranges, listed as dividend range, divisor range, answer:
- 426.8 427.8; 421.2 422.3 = 0.87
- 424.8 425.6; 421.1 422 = 0.70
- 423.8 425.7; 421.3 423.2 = 1.38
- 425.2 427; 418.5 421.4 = 0.94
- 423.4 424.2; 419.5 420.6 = 0.98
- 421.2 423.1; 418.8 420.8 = 0.70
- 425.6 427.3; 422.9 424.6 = 1.10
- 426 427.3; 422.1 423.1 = 2.32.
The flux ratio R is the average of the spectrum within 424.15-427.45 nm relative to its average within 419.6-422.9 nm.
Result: 1.1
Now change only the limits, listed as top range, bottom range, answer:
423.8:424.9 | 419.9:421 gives 1.09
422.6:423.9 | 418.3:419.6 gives 0.60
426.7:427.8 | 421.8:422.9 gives 1.51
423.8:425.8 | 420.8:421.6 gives 0.84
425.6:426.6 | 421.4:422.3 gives 1.15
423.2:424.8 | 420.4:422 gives 0.93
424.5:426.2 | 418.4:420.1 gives 0.86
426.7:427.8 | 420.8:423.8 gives 1.07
